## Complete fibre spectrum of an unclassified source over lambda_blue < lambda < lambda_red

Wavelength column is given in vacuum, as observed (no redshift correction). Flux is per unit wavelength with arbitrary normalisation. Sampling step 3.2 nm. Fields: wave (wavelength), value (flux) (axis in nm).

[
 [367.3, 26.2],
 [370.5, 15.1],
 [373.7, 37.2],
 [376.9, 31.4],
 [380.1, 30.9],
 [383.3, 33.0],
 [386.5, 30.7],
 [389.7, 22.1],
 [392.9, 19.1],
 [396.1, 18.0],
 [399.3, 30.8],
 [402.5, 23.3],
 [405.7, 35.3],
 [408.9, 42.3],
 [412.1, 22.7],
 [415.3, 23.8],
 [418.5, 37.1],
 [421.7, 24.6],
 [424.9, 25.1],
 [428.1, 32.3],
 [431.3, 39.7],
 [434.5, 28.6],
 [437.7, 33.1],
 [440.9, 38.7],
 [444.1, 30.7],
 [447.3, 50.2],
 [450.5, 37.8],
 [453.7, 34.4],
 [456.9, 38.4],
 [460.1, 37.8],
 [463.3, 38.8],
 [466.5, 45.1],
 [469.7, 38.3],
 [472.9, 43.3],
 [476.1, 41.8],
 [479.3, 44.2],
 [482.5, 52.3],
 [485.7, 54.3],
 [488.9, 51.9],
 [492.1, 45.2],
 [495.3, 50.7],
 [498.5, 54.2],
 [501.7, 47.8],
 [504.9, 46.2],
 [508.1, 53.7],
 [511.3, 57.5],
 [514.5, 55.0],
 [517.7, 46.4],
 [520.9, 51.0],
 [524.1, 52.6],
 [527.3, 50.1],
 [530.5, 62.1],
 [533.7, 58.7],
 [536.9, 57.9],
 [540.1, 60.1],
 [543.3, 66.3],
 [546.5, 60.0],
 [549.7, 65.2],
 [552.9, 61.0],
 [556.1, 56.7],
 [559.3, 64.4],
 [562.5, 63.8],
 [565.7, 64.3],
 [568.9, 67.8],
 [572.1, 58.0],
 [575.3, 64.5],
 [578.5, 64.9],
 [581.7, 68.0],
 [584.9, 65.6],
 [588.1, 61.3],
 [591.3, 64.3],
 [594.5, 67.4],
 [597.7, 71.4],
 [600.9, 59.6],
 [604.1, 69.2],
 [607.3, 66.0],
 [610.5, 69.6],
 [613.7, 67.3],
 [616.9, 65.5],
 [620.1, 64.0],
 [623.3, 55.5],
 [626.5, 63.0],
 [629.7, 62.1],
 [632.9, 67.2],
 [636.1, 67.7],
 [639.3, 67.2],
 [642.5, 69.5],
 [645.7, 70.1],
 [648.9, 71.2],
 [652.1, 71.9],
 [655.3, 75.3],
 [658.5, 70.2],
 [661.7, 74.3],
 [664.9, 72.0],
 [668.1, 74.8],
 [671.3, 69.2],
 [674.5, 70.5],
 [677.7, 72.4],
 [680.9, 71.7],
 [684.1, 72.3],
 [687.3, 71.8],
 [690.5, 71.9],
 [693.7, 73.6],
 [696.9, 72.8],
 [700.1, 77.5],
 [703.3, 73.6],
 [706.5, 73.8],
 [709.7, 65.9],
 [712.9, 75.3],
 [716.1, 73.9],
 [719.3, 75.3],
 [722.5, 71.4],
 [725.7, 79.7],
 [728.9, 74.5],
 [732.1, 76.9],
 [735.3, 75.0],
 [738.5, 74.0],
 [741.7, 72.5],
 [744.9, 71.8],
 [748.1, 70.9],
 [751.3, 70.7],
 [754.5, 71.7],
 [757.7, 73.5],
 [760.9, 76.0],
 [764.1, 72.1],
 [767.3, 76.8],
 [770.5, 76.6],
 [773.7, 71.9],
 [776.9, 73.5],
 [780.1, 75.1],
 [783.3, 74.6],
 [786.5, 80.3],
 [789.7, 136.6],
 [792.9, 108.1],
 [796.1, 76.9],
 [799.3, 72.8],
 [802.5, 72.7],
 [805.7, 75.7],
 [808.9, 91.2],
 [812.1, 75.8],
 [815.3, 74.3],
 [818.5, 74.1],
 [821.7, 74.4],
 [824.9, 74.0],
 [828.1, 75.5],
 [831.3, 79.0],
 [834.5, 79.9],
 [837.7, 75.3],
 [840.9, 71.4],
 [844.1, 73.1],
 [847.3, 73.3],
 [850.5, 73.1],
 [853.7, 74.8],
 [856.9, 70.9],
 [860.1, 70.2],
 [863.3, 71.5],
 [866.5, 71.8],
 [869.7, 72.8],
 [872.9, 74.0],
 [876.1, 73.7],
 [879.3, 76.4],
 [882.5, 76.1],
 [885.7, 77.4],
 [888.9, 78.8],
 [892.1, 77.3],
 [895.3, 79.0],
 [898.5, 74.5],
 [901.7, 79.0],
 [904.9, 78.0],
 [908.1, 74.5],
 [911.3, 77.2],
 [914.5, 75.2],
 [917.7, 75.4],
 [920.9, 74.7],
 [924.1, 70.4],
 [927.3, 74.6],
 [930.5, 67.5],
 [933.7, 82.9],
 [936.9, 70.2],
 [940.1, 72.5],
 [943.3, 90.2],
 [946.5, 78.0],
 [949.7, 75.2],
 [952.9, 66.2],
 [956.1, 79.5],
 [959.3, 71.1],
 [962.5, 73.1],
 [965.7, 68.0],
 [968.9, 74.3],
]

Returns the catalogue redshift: 0.20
